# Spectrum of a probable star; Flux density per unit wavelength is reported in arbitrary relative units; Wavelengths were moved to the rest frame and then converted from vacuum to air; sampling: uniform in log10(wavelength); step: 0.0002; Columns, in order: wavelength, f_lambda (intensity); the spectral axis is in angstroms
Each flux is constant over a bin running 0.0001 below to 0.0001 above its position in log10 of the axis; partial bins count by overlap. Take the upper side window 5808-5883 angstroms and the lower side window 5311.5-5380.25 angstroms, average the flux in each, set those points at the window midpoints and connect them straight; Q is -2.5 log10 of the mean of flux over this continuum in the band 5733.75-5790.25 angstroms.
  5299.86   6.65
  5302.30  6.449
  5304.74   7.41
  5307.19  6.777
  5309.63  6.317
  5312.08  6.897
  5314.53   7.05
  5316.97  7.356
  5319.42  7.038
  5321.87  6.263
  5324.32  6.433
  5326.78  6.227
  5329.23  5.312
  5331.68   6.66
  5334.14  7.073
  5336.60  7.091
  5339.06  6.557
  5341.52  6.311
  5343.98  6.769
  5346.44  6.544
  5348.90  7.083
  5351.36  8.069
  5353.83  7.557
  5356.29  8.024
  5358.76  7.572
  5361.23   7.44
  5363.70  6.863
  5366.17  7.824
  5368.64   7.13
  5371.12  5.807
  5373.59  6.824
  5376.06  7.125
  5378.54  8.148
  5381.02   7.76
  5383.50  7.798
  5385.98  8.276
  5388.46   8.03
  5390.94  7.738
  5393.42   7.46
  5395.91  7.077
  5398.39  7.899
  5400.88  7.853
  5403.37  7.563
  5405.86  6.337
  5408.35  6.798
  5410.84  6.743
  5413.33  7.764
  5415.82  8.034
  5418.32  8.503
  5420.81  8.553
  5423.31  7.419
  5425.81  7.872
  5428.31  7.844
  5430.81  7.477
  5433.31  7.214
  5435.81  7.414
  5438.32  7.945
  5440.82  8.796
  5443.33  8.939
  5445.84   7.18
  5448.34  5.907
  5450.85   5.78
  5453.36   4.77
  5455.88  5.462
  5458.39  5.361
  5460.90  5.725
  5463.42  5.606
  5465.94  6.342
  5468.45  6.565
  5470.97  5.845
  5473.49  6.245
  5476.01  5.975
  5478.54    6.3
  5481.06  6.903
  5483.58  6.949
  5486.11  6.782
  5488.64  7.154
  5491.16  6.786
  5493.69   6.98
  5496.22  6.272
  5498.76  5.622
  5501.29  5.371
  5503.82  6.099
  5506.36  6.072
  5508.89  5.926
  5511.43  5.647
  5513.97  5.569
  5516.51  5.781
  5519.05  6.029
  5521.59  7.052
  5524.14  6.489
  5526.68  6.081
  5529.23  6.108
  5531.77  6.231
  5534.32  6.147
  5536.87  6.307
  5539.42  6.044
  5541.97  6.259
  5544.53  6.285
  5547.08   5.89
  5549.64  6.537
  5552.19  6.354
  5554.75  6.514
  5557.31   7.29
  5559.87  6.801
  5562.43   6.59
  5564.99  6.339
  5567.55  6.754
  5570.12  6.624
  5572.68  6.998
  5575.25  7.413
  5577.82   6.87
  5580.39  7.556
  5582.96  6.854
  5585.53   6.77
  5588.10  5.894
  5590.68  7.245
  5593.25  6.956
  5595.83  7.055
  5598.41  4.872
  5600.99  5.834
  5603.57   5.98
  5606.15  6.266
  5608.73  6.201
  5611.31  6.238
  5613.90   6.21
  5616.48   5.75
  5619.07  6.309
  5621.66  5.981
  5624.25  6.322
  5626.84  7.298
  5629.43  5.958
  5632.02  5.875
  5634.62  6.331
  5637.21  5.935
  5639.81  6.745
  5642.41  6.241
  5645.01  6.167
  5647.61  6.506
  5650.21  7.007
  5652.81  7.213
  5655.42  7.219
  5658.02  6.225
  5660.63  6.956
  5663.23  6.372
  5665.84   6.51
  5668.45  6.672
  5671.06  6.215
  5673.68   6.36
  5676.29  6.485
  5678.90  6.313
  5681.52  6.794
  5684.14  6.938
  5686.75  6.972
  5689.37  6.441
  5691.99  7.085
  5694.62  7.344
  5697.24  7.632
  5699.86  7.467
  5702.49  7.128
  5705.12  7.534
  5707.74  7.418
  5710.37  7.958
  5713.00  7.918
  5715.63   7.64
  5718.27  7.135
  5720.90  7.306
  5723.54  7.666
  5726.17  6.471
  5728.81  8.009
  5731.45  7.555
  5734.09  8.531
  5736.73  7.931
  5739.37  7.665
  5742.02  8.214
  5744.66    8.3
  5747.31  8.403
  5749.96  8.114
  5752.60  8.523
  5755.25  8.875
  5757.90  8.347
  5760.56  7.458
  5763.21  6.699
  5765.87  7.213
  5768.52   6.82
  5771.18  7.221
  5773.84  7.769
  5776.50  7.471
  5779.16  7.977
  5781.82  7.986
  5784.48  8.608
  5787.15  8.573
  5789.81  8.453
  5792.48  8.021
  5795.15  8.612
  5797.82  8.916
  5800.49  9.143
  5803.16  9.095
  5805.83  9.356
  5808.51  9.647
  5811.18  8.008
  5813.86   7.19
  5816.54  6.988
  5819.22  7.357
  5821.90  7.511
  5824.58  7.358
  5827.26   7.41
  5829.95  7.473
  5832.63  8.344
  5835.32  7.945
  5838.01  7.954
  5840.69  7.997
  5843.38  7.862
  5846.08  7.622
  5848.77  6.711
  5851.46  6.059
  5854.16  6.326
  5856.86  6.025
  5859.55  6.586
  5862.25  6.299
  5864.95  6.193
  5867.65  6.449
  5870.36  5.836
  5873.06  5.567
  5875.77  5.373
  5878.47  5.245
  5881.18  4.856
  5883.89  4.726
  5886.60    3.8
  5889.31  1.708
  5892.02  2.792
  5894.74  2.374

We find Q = -0.153 mag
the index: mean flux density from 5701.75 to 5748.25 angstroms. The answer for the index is 7.71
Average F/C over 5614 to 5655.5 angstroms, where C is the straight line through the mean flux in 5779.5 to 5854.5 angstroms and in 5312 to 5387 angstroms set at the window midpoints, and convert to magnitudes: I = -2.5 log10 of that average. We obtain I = 0.19 mag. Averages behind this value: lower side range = 7.06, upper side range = 7.97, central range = 6.4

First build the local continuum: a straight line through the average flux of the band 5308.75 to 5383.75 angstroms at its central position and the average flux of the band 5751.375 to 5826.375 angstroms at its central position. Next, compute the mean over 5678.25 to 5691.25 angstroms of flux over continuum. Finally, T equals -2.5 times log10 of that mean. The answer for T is 0.159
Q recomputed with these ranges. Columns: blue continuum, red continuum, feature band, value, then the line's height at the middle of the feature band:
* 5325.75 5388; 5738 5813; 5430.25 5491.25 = 0.12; 7.39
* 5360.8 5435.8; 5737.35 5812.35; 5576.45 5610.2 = 0.21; 7.86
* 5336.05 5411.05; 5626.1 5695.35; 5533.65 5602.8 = 0.04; 6.82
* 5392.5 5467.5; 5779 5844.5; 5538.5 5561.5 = 0.16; 7.44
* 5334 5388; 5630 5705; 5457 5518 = 0.14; 7.03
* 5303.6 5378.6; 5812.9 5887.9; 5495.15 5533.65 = 0.14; 6.82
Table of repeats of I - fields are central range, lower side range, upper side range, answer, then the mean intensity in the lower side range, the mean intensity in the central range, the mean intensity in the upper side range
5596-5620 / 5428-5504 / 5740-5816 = 0.210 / 6.56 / 6.01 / 8.16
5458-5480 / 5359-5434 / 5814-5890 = 0.214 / 7.51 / 6.03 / 6.46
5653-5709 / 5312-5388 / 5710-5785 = 0.118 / 7.07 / 6.87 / 7.77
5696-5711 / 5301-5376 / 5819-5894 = -0.171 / 6.9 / 7.5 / 6.21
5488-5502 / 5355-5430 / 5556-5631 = 0.106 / 7.54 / 6.37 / 6.52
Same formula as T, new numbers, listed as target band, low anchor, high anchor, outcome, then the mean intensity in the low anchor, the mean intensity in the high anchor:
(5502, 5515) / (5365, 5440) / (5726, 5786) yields 0.29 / 7.55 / 7.86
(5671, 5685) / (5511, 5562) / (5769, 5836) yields 0.11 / 6.29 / 8.08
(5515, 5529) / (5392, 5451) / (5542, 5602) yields 0.11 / 7.55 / 6.62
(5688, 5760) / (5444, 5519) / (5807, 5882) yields -0.16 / 6.12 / 6.95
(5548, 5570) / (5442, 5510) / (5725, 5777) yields 0.01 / 6.26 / 7.79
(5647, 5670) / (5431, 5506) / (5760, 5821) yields 0.10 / 6.5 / 8.03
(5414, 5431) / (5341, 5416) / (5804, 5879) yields -0.09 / 7.36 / 7.13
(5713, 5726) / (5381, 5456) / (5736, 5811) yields 0.10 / 7.45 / 8.19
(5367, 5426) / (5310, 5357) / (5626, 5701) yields -0.11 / 6.84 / 6.66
